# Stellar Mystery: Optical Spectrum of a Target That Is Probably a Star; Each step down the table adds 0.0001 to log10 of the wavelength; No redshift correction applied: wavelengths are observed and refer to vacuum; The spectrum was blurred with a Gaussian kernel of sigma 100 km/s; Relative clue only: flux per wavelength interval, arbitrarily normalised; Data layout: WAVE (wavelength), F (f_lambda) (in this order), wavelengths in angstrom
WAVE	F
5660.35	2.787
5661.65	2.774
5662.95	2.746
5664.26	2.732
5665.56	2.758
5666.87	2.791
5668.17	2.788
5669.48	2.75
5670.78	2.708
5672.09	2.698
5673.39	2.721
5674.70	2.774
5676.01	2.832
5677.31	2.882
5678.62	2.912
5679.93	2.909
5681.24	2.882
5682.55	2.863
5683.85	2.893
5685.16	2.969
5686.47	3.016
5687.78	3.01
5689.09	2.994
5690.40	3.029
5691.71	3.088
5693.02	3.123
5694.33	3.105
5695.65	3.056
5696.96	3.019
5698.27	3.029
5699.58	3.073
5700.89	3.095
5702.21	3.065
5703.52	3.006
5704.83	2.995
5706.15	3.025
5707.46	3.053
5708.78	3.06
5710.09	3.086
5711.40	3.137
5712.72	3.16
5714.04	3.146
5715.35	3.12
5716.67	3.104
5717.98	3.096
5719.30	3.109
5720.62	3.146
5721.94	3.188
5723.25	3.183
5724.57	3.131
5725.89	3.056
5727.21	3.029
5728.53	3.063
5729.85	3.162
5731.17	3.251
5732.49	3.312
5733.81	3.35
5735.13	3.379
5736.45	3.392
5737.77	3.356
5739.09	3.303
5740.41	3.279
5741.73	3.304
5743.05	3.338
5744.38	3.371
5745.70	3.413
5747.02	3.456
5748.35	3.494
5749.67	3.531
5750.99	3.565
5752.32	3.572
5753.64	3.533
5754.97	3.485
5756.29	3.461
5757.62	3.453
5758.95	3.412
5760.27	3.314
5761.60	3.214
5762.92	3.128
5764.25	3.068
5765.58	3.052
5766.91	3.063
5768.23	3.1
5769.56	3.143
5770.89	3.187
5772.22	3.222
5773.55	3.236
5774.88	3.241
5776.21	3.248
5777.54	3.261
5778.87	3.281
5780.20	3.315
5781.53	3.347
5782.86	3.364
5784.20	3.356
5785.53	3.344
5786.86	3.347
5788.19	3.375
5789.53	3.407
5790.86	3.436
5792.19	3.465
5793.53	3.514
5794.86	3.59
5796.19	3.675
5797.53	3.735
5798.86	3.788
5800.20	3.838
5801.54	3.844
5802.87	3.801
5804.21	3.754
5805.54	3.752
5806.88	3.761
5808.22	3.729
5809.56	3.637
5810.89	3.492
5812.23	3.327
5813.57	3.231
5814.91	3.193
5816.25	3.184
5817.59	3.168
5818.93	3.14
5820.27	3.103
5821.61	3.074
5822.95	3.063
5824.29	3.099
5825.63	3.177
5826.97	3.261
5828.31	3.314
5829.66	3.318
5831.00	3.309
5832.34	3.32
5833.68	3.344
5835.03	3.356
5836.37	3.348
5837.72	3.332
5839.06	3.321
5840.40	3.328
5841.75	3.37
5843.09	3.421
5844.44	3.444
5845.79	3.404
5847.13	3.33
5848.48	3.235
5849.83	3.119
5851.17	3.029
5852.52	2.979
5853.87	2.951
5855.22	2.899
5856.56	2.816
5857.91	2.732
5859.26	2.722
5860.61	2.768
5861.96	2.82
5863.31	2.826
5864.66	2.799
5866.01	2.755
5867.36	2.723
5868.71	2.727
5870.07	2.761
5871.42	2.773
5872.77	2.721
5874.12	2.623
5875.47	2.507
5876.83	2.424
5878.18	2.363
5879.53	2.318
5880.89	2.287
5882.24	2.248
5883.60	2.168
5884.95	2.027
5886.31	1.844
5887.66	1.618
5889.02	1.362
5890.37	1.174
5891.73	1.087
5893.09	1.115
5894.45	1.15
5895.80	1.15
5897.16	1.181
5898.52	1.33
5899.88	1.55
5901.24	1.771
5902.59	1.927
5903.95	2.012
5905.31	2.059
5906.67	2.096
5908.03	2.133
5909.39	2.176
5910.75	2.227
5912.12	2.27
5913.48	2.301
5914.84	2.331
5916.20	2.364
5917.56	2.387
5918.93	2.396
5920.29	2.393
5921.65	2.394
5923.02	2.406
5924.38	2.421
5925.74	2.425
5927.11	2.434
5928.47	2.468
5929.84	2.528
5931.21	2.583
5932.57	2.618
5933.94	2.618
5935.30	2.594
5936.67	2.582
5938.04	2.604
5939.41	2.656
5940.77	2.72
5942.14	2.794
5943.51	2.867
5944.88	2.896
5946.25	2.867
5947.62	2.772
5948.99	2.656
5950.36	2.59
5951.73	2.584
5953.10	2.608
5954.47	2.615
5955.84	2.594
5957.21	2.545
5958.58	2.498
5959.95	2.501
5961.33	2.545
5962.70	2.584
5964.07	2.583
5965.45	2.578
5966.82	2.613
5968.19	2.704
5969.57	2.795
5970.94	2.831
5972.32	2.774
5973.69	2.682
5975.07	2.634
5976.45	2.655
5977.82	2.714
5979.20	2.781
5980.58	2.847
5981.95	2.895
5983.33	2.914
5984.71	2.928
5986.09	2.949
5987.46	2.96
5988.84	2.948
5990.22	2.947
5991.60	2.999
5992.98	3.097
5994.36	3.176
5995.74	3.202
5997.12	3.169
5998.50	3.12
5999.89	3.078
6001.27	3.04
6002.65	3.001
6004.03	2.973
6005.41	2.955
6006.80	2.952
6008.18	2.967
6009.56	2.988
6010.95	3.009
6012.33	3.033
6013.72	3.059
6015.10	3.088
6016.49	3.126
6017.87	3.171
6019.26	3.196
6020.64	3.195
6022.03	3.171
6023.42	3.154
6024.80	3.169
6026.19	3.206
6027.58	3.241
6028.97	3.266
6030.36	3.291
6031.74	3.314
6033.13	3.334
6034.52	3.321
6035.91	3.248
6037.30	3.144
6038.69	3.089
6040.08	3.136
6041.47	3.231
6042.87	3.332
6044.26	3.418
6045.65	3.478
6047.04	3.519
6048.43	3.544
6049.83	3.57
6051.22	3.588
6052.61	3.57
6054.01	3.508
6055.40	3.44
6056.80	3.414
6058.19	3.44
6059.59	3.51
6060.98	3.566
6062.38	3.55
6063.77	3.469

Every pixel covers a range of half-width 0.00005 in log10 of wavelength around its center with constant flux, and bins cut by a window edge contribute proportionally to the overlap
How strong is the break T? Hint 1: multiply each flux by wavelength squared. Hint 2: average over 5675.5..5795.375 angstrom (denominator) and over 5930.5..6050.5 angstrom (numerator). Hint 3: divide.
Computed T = 1.00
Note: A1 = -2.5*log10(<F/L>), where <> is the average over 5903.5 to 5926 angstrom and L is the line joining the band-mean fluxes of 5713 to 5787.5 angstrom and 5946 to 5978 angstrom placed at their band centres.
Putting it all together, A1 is 0.22 mag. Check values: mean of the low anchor 3.27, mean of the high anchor 2.64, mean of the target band 2.28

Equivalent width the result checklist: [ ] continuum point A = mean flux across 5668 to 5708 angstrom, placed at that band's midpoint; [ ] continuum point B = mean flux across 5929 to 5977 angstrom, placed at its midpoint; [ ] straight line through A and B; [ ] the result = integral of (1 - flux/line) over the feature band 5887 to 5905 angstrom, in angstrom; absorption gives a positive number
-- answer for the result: 8.52 angstrom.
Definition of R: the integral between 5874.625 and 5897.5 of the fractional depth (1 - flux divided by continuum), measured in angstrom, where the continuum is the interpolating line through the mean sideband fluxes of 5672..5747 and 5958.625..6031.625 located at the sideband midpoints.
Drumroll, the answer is 9.33 angstrom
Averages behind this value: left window 3.1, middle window 1.78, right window 2.95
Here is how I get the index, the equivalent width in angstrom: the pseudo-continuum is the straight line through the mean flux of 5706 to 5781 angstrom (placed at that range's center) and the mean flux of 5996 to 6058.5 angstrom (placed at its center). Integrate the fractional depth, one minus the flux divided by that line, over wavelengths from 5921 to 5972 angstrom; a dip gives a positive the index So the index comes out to 9.77 angstrom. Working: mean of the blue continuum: 3.25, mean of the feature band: 2.61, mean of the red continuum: 3.23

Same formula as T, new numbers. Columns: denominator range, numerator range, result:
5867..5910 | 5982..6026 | 1.61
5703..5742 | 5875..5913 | 0.62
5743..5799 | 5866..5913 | 0.62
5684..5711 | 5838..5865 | 1.07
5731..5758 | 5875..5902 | 0.53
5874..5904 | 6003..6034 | 1.85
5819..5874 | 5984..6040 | 1.07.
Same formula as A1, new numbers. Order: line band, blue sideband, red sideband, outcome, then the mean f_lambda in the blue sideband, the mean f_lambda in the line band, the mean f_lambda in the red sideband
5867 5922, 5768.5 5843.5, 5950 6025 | 0.46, 3.38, 2.05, 2.88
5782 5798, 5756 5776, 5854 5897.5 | -0.15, 3.22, 3.46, 2.25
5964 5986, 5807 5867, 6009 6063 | 0.18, 3.18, 2.75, 3.3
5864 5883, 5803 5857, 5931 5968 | 0.19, 3.29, 2.57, 2.64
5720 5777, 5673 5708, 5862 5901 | -0.21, 2.98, 3.28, 2.07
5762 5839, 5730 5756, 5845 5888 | -0.10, 3.4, 3.36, 2.68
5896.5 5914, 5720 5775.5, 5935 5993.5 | 0.44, 3.28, 1.92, 2.73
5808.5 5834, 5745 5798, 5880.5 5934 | -0.14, 3.36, 3.26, 2.02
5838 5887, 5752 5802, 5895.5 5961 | 0.01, 3.38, 2.8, 2.37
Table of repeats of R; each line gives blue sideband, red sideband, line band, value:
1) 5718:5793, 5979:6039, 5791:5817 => -2.7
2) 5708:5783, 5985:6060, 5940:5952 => 1.7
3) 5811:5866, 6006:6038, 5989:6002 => 0.3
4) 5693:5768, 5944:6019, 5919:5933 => 2.2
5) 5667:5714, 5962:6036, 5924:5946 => 2.7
